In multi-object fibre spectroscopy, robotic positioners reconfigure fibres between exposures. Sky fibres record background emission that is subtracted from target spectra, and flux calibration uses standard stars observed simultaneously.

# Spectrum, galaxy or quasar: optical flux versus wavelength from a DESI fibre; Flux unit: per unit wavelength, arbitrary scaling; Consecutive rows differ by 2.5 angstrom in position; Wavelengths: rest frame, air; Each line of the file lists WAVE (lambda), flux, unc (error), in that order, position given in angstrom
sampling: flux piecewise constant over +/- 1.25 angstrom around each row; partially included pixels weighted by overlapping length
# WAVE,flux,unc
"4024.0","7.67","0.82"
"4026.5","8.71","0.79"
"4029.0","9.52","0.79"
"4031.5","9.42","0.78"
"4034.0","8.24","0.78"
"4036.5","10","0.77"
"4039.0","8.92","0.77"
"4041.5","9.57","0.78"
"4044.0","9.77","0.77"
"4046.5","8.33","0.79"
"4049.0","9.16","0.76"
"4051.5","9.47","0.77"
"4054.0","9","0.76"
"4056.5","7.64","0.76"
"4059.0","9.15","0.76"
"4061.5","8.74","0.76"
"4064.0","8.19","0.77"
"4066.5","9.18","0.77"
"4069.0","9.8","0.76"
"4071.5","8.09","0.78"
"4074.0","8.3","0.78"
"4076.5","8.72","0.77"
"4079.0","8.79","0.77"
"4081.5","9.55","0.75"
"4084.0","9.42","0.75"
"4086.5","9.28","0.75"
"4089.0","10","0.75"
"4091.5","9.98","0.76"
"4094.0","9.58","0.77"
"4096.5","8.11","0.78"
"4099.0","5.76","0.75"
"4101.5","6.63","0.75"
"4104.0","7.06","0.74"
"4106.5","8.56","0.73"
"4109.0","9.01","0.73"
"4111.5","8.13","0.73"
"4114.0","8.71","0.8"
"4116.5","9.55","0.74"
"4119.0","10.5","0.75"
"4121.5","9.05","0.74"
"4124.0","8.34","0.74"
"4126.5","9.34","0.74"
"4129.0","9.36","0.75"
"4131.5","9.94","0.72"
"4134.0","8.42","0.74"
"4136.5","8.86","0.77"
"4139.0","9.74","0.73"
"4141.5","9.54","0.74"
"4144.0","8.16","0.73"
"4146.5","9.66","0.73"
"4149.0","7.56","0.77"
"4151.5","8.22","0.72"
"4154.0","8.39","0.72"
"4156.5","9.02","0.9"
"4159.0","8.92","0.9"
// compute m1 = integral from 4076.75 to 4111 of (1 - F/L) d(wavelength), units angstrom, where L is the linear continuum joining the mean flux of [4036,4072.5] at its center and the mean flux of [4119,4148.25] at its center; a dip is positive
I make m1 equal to 1.8 angstrom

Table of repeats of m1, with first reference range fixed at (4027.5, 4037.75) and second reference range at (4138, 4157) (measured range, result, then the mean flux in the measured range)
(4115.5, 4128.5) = -0.69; 9.35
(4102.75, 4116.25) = 0.83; 8.39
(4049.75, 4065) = 0.75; 8.72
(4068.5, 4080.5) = 0.53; 8.69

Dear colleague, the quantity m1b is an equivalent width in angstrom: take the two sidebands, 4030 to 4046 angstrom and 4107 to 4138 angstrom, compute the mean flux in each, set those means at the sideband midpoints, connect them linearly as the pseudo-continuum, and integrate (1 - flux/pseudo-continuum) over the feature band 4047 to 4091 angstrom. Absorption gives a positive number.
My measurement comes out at 1.1 angstrom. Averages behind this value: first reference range 9.28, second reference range 9.09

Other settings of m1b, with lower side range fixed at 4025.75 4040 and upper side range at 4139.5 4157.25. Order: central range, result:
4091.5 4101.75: 1.1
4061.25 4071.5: 0.1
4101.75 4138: -0.2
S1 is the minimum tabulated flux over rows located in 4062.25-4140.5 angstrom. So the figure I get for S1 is 5.76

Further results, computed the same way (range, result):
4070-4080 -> 8.09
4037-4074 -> 7.64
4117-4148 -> 8.16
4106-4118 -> 8.13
